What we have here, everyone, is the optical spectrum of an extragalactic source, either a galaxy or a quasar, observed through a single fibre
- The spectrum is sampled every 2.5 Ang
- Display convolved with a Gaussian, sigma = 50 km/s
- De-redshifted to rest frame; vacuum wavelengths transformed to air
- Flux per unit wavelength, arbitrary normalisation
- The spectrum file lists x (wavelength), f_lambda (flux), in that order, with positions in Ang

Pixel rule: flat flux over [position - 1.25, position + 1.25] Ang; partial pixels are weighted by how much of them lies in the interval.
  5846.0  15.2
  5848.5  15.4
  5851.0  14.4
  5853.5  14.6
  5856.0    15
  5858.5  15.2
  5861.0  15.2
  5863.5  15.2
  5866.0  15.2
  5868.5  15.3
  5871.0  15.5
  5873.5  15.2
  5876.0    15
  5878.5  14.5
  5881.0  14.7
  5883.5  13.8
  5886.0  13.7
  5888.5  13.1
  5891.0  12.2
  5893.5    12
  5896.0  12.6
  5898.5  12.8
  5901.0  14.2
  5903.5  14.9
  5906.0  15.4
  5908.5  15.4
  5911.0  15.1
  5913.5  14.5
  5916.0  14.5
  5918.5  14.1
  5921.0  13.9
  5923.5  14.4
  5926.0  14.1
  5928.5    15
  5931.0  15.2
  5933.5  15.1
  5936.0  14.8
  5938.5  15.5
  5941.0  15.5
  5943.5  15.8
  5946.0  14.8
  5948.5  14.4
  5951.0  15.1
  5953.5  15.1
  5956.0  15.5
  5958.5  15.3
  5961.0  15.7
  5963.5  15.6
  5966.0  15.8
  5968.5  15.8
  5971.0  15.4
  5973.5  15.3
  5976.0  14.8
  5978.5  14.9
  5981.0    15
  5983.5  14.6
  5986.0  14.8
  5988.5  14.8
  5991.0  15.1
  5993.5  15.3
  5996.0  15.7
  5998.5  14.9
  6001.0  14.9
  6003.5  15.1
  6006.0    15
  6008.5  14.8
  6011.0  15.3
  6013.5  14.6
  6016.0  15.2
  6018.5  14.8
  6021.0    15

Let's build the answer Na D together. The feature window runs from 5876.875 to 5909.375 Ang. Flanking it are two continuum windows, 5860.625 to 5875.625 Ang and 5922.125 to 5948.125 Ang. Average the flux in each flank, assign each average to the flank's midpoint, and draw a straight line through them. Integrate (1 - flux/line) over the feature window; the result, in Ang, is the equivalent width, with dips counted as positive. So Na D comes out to 2.9 Ang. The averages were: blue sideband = 15.3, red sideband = 15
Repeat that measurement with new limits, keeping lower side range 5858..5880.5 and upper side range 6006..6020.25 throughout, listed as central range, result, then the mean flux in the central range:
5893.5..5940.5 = 1.8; 14.5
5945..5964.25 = -0.2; 15.2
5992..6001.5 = -0.2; 15.2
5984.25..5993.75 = 0.0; 14.9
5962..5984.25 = -0.4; 15.3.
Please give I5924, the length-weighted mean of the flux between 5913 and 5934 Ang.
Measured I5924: 14.5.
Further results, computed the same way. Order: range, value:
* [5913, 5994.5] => 15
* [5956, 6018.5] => 15.2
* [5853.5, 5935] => 14.4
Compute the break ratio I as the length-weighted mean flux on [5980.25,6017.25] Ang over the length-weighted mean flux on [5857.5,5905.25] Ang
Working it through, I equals 1.05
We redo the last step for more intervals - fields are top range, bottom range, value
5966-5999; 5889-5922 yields 1.09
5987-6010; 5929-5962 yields 0.99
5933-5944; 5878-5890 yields 1.10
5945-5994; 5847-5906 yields 1.06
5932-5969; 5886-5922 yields 1.10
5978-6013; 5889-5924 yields 1.07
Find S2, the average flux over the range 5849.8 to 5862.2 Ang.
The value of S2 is 14.9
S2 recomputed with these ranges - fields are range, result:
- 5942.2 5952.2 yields 15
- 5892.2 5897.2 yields 12.3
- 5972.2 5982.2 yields 15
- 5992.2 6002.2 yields 15.2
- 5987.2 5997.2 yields 15.2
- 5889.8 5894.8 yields 12.1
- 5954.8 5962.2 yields 15.5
